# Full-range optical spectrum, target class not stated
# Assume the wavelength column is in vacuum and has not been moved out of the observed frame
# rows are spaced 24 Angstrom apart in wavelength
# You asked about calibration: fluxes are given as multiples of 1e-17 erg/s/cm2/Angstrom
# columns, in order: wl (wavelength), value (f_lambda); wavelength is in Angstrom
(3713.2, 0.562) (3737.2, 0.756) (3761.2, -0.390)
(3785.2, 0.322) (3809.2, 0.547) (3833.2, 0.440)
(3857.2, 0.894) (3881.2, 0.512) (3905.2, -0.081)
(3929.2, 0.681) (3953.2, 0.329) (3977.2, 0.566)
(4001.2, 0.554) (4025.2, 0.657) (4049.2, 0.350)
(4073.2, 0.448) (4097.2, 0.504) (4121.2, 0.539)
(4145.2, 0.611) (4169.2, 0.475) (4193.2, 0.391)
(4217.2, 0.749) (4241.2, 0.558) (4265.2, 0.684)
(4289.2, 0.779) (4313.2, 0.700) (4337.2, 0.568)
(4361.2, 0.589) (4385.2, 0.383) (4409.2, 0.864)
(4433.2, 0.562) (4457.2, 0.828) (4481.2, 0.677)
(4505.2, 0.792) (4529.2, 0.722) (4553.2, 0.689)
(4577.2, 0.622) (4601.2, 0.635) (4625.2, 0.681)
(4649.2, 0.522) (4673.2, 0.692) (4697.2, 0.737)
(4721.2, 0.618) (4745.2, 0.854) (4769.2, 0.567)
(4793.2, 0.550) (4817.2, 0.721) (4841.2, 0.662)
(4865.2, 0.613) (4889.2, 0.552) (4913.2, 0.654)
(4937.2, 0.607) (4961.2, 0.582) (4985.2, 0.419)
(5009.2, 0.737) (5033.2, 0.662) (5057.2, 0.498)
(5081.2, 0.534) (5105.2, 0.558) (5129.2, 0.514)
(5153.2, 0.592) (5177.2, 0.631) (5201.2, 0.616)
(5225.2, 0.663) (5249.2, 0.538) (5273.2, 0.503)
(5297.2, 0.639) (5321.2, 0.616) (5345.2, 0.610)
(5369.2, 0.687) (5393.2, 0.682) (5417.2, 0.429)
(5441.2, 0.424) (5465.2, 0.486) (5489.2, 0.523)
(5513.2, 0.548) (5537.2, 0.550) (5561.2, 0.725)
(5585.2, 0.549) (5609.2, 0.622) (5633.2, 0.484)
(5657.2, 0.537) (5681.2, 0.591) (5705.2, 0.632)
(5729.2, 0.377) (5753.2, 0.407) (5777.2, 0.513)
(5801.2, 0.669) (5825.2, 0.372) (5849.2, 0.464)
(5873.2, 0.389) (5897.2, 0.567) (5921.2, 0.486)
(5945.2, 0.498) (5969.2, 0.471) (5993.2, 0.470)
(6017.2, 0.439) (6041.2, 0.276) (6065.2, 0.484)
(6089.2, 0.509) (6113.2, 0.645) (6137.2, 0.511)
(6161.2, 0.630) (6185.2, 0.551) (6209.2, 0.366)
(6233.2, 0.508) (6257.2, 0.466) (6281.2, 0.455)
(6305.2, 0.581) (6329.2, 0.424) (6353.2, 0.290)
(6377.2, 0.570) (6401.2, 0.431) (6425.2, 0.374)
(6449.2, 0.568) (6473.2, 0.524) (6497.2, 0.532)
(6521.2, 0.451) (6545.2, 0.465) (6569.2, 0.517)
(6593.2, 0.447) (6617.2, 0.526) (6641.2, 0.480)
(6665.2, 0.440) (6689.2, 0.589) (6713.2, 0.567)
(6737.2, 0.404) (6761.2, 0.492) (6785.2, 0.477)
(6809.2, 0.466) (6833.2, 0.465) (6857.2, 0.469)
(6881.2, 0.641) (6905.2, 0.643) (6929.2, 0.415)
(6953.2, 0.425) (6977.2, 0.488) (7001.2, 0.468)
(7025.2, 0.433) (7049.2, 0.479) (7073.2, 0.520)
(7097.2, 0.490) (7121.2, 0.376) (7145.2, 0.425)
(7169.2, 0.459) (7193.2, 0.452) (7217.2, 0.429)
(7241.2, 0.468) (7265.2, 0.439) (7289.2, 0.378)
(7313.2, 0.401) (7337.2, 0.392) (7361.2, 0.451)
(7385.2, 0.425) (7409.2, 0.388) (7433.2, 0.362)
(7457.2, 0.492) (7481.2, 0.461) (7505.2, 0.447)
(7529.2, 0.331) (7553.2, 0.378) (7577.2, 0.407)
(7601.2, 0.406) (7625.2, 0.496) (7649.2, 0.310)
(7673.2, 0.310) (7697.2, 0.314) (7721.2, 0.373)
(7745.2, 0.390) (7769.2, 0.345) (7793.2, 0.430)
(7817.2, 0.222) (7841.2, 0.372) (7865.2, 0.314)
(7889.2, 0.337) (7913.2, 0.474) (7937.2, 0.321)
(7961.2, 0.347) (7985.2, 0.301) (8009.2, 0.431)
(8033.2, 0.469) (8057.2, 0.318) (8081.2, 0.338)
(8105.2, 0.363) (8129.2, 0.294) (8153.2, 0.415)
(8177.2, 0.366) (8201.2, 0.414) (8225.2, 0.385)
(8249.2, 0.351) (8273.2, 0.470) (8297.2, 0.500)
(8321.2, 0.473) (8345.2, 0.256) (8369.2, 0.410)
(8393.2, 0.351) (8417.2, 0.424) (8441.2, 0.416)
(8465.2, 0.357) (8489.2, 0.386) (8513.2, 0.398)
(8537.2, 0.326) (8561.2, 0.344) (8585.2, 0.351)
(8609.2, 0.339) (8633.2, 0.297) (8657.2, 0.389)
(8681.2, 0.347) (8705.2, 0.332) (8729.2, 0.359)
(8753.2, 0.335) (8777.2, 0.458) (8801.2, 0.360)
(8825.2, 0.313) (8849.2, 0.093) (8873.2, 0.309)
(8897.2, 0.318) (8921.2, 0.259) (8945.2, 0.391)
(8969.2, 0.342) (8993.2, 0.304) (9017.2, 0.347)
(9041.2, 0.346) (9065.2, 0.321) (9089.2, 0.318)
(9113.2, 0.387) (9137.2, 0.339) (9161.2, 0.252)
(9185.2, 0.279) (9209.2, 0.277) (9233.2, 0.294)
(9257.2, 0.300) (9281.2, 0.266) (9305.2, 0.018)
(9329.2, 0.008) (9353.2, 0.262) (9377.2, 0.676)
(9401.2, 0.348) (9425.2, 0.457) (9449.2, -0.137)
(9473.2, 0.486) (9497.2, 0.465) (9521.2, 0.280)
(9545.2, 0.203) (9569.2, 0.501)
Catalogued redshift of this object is 0.053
